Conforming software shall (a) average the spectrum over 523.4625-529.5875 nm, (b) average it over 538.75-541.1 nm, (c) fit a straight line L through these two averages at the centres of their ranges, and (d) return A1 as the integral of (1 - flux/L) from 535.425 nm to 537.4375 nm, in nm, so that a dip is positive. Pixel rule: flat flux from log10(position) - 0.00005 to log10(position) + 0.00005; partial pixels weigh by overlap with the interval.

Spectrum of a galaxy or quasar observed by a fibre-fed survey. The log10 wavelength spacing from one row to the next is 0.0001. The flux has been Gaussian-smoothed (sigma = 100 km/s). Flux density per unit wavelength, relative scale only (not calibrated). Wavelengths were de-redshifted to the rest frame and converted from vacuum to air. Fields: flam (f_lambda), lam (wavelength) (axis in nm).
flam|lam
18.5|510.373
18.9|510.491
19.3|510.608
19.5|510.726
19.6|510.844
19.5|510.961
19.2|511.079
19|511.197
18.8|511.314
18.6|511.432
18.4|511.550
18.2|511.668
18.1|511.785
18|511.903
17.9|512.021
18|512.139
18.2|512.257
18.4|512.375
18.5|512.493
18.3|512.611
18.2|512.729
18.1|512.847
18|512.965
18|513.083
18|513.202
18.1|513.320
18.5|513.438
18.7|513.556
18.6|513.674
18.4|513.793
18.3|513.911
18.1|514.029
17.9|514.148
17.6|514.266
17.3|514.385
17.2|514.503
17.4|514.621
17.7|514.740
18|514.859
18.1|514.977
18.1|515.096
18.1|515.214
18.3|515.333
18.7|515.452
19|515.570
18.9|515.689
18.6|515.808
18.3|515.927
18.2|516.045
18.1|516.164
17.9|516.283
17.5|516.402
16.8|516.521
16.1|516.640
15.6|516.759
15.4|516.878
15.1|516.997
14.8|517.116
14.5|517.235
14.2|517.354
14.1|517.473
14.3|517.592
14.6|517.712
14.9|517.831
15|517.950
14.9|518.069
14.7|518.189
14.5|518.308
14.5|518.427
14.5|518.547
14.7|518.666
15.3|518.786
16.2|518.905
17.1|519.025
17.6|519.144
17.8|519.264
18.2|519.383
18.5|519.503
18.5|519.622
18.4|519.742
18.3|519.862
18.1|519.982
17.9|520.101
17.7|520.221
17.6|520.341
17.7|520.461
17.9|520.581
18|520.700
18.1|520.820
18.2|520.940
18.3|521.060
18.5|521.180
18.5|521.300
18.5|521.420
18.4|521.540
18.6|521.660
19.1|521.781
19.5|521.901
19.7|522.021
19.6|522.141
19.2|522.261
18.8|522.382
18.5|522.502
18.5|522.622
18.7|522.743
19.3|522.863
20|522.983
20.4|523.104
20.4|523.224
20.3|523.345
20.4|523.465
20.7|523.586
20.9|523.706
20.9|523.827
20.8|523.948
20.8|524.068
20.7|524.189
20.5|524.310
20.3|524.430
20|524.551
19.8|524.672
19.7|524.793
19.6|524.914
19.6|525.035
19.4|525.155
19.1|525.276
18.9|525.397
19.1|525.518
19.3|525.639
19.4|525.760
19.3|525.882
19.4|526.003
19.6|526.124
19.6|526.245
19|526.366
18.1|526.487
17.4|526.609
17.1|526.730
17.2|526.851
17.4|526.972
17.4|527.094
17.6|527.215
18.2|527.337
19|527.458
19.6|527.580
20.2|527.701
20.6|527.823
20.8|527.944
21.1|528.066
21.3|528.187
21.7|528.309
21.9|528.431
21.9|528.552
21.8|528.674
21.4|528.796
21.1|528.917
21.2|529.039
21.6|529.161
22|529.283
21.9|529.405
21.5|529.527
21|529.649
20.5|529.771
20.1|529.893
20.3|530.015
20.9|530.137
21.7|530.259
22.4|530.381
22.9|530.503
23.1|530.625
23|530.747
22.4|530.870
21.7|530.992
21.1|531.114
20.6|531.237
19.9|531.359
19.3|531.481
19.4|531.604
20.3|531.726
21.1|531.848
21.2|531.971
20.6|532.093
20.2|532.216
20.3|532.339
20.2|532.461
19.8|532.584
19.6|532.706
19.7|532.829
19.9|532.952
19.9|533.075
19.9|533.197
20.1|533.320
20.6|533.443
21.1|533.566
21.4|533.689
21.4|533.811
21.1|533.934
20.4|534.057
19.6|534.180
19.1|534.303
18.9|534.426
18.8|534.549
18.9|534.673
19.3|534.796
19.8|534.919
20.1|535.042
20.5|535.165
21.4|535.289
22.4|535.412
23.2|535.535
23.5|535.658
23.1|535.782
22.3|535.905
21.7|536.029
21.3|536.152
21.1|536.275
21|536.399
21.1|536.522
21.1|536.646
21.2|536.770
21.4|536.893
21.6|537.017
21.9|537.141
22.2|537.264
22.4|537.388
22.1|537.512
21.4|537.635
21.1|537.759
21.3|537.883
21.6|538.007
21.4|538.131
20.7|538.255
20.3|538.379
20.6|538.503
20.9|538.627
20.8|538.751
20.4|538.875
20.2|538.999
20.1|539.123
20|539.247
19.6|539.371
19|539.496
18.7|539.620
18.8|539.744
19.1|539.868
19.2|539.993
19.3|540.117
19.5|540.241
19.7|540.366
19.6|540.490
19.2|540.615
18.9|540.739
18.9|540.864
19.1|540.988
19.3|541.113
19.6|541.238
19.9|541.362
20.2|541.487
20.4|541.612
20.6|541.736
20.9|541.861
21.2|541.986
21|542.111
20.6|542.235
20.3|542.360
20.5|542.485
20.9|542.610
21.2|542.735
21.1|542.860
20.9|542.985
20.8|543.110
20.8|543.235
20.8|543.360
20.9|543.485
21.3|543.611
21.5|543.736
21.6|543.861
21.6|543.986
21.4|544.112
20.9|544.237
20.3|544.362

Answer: -0.238 nm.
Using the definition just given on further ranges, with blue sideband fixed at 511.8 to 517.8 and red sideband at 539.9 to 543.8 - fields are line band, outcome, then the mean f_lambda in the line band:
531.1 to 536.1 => -0.29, 20.5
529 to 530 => -0.12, 21.2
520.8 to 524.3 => -0.24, 19.5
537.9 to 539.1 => -0.05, 20.8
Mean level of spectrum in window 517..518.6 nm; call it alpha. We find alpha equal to 14.6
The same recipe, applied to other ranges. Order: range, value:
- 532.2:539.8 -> 20.7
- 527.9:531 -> 21.6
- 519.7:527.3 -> 19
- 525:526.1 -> 19.3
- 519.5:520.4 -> 18.1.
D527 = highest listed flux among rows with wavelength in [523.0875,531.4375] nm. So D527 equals 23.1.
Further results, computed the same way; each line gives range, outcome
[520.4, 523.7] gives 20.7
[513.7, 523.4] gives 20.4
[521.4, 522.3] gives 19.7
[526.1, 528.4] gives 21.7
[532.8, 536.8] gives 23.5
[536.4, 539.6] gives 22.4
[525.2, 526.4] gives 19.6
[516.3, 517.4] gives 17.5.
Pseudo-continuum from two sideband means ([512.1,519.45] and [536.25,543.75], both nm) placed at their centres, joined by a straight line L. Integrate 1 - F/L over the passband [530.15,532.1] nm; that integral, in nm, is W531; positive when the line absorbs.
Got -0.21 nm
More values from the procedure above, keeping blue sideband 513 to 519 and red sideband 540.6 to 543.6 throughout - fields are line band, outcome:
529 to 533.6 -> -0.48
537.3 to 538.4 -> -0.09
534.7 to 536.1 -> -0.15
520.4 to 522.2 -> -0.11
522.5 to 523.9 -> -0.17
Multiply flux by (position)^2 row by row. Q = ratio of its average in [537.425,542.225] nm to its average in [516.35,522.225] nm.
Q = 1.29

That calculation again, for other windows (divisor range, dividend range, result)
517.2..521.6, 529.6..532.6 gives 1.31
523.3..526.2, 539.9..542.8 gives 1.07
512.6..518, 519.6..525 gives 1.15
